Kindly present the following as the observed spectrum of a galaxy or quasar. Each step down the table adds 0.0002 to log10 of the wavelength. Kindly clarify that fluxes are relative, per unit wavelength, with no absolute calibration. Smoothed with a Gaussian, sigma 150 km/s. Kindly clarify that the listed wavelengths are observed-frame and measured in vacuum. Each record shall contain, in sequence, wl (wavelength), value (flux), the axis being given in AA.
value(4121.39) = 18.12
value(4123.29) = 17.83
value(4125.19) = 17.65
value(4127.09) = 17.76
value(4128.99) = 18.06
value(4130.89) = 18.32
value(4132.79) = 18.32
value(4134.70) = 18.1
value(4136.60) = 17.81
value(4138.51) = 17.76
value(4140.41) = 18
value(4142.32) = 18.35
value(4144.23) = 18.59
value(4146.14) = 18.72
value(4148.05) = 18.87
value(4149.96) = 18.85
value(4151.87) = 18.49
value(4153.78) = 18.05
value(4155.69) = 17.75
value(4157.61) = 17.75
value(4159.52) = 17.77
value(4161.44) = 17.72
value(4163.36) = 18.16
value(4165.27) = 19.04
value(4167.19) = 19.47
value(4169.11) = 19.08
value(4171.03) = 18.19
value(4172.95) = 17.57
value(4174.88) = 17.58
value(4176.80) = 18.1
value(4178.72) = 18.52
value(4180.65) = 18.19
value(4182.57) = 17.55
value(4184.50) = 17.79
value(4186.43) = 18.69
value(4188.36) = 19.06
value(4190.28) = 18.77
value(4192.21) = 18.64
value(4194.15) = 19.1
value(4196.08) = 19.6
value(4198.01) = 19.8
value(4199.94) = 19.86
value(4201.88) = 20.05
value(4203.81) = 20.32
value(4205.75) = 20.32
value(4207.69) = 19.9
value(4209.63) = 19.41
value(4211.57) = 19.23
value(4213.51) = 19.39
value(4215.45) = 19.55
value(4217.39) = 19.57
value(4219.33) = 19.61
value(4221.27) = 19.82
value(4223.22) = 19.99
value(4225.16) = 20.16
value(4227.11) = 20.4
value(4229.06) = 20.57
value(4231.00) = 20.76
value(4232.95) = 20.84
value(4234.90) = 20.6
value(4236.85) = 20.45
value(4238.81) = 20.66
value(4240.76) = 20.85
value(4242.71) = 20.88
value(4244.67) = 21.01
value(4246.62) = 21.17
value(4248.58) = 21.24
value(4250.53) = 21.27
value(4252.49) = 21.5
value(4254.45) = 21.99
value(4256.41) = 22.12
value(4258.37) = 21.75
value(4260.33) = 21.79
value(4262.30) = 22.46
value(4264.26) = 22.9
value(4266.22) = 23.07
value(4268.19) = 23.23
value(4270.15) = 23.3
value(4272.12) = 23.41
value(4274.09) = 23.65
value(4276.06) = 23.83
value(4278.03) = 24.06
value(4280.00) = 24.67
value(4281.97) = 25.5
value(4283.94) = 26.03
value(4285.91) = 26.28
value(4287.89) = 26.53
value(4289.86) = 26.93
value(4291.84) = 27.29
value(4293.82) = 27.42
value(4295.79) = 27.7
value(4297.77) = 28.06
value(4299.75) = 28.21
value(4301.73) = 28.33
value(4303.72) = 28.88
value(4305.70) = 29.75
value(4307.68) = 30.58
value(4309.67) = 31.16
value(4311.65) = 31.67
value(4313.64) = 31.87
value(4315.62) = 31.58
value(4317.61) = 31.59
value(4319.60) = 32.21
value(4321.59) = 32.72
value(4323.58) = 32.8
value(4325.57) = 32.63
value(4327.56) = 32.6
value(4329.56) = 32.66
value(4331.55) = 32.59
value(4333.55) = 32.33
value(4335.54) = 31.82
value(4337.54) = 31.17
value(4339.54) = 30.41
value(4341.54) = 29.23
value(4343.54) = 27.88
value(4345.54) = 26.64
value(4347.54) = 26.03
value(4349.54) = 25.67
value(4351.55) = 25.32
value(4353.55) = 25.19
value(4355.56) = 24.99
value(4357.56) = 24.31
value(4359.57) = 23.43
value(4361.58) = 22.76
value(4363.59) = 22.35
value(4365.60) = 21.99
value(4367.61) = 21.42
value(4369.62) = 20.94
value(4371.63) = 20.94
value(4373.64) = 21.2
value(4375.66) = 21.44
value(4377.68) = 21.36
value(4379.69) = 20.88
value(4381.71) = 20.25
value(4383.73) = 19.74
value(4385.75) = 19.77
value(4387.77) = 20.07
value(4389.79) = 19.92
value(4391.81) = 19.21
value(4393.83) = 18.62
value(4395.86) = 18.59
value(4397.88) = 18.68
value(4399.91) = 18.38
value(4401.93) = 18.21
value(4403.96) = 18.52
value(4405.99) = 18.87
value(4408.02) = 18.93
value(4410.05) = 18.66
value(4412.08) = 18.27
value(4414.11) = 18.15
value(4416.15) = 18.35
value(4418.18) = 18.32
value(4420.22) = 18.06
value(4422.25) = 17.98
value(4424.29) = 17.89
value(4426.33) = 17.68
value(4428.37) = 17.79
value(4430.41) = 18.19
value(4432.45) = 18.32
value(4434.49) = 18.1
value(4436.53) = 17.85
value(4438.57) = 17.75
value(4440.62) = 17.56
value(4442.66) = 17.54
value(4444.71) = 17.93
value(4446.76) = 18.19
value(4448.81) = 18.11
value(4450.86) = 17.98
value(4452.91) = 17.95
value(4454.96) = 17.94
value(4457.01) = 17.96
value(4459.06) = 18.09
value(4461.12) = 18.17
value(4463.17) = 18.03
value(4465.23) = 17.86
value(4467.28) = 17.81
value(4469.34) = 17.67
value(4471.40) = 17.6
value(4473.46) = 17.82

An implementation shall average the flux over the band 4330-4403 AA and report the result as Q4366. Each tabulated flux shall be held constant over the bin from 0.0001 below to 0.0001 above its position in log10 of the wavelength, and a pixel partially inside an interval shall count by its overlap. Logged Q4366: 23.5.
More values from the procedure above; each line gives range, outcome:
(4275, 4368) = 28.1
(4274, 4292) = 25.5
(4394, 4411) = 18.6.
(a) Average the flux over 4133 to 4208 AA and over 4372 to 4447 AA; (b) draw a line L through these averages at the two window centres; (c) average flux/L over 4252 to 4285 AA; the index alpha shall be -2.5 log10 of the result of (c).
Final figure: -0.24 mag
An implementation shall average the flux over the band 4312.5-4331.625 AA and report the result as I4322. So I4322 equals 32.3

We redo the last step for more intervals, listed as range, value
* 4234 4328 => 25.8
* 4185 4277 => 20.8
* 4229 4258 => 21.1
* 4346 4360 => 25.1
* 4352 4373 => 22.9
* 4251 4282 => 23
